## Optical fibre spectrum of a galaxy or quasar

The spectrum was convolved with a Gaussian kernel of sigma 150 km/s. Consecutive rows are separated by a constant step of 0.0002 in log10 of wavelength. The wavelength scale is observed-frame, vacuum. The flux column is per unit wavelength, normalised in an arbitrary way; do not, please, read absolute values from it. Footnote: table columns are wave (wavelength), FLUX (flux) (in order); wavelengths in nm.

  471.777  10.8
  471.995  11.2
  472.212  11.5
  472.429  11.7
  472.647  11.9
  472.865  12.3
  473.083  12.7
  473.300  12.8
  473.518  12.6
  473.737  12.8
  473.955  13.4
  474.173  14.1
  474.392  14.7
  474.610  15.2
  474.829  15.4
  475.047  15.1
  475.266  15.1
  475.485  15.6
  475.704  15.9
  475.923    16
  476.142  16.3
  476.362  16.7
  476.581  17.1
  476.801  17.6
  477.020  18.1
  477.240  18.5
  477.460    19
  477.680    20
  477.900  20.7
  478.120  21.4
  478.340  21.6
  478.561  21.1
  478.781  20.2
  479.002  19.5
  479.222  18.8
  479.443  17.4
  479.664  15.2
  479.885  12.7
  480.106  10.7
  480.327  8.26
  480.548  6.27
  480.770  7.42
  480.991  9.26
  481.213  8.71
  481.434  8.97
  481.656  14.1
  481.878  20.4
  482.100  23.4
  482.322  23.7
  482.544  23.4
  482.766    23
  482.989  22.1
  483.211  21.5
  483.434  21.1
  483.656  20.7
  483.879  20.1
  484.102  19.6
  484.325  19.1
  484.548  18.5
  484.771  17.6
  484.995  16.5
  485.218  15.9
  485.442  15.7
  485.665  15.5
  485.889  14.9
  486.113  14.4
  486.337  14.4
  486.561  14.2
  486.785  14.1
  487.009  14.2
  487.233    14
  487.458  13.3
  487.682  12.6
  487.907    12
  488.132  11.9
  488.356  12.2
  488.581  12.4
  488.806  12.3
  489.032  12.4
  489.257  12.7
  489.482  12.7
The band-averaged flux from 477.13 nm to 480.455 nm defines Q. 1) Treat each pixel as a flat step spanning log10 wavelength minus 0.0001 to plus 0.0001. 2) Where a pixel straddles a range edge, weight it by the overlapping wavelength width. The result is 17.6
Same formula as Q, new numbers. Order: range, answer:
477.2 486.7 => 17.1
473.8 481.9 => 15.5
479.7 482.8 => 14.1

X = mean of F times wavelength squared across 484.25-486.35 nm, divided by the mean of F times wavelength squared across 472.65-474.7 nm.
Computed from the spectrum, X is 1.3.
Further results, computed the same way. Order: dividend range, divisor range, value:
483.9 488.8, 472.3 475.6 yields 1.15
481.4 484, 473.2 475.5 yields 1.50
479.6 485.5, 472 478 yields 1.12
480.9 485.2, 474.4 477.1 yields 1.18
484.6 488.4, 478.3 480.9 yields 1.01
